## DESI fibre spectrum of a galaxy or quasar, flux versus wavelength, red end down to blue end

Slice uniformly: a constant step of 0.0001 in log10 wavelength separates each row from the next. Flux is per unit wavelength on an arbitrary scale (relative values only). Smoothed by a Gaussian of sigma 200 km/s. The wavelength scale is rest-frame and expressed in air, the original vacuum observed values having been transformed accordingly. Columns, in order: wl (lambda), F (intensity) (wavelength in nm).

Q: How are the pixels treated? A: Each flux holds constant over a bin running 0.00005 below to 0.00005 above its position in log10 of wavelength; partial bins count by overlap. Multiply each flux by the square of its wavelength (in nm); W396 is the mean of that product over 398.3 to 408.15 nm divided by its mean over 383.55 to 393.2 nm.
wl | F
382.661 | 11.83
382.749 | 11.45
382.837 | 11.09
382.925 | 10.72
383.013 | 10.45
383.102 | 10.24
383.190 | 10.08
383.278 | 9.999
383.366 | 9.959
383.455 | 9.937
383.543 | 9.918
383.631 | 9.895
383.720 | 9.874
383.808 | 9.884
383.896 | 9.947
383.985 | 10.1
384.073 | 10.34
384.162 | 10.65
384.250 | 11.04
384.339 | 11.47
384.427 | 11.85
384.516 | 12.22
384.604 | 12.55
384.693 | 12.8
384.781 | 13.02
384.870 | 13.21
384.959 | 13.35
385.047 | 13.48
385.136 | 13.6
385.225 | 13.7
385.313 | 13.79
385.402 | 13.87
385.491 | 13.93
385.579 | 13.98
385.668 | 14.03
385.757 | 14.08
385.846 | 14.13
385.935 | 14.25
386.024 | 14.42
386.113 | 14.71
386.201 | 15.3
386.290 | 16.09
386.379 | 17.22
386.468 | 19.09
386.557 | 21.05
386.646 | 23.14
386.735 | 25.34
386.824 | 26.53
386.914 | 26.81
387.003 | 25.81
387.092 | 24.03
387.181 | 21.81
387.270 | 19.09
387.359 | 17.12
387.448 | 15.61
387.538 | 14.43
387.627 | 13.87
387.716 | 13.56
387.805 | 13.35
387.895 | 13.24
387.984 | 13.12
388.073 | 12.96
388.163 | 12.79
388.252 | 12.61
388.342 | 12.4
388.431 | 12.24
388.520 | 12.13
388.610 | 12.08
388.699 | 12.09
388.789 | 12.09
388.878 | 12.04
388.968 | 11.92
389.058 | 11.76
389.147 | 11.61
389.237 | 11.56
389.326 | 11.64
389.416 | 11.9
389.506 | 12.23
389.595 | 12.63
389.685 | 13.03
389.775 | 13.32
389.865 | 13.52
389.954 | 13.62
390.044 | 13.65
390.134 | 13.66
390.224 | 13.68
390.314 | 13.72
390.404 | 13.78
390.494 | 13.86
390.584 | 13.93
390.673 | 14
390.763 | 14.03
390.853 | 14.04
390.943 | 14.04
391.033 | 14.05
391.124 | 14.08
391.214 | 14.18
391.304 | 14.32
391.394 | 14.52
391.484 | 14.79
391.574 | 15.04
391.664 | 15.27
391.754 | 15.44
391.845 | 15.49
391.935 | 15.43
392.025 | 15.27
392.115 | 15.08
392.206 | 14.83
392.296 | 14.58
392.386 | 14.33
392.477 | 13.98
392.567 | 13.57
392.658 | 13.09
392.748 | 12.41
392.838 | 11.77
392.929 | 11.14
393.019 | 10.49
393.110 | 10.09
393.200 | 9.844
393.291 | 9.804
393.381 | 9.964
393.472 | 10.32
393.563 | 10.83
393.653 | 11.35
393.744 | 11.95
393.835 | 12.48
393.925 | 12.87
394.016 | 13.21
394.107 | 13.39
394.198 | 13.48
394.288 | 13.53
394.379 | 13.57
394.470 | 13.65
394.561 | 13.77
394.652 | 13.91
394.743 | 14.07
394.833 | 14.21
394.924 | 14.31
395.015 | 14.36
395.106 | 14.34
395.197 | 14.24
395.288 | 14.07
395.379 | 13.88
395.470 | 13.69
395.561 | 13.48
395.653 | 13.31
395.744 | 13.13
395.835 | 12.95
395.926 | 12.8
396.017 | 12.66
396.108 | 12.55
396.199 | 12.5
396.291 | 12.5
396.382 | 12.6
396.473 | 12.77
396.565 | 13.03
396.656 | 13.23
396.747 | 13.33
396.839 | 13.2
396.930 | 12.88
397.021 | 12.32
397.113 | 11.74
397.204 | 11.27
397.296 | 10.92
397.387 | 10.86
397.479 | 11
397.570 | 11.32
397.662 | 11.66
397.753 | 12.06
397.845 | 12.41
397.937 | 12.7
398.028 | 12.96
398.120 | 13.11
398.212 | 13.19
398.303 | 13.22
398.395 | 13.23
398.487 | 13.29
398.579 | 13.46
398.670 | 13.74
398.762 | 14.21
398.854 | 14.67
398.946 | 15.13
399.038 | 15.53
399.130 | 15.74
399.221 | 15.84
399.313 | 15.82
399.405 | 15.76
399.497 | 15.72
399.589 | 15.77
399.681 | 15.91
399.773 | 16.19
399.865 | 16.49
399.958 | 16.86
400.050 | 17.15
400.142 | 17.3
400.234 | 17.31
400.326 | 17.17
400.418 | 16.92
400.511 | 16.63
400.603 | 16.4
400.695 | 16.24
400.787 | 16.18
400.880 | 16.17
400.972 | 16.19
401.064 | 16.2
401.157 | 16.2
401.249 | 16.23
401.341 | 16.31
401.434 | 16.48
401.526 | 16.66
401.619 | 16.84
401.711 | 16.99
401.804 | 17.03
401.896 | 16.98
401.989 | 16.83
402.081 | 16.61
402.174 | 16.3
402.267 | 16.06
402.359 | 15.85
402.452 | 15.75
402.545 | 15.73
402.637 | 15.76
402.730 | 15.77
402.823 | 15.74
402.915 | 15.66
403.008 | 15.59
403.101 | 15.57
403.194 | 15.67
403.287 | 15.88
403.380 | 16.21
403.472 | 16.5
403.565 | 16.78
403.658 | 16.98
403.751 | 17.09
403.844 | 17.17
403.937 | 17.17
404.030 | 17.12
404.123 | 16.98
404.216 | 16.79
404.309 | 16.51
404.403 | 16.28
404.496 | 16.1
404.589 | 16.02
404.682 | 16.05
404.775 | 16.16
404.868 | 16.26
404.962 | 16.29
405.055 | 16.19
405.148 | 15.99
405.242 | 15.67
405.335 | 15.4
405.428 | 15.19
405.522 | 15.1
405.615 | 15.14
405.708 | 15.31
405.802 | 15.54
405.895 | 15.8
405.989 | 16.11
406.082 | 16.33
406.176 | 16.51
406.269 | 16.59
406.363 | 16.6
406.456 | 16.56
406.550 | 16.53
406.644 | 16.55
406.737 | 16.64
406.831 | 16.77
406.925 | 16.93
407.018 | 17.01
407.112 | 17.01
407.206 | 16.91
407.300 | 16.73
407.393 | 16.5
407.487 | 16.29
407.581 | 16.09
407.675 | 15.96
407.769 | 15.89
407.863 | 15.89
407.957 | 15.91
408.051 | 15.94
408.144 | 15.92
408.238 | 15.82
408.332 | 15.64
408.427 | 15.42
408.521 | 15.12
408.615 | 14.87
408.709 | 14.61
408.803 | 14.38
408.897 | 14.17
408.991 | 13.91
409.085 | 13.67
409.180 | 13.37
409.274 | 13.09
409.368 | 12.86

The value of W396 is 1.23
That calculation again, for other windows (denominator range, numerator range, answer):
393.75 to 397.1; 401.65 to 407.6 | 1.28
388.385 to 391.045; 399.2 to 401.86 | 1.34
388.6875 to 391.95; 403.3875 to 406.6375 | 1.30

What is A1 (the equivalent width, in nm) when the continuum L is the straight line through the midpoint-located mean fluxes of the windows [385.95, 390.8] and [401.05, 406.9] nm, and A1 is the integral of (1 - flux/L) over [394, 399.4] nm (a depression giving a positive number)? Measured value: 0.84 nm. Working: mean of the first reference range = 15.2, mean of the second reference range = 16.2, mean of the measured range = 13.3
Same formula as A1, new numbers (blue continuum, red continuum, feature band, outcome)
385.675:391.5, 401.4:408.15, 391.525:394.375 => 0.45 nm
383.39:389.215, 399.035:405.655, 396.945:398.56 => 0.36 nm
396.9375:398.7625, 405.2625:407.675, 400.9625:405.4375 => -0.47 nm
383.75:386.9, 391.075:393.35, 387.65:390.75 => 0.26 nm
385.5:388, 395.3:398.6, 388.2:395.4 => 0.93 nm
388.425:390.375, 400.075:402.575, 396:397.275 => 0.20 nm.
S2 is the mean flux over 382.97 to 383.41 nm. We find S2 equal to 10.1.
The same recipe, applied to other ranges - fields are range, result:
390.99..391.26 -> 14.1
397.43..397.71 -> 11.3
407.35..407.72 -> 16.2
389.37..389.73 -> 12.4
